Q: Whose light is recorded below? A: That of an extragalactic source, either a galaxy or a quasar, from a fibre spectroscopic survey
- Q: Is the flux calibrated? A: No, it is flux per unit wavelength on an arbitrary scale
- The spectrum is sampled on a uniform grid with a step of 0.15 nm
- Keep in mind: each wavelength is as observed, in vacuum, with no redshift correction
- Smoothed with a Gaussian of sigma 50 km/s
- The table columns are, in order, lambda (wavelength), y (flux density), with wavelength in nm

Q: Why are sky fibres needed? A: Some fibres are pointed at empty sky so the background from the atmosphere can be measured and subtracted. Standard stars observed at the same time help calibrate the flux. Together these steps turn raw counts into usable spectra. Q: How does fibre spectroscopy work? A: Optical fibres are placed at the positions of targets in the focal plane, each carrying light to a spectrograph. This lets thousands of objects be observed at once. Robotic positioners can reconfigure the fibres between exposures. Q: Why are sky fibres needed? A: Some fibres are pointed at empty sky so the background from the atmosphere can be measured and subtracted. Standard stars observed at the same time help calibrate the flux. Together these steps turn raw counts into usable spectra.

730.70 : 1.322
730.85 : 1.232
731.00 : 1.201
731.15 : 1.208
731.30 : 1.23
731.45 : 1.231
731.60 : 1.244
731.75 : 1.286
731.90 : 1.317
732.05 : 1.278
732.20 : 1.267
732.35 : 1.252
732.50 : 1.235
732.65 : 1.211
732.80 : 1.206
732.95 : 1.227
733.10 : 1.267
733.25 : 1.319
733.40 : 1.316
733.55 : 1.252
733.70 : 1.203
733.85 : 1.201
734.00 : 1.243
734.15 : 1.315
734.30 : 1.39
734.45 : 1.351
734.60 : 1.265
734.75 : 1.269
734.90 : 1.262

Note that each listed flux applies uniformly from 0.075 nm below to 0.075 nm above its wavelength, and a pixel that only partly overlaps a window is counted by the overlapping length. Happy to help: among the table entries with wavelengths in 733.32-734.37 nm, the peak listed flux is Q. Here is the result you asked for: 1.39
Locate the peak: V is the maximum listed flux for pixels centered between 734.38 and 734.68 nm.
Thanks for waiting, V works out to 1.351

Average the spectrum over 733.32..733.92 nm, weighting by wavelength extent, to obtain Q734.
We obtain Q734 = 1.24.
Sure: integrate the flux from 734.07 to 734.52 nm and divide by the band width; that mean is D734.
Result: 1.35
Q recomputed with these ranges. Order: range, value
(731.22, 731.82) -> 1.286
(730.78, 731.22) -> 1.232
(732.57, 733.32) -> 1.319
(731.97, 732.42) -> 1.278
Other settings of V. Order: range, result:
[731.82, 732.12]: 1.317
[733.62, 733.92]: 1.203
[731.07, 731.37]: 1.23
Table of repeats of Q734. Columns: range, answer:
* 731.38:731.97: 1.27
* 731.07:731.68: 1.23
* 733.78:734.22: 1.25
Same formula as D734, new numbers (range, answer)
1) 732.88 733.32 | 1.27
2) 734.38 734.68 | 1.31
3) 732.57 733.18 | 1.23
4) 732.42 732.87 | 1.22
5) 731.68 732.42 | 1.28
